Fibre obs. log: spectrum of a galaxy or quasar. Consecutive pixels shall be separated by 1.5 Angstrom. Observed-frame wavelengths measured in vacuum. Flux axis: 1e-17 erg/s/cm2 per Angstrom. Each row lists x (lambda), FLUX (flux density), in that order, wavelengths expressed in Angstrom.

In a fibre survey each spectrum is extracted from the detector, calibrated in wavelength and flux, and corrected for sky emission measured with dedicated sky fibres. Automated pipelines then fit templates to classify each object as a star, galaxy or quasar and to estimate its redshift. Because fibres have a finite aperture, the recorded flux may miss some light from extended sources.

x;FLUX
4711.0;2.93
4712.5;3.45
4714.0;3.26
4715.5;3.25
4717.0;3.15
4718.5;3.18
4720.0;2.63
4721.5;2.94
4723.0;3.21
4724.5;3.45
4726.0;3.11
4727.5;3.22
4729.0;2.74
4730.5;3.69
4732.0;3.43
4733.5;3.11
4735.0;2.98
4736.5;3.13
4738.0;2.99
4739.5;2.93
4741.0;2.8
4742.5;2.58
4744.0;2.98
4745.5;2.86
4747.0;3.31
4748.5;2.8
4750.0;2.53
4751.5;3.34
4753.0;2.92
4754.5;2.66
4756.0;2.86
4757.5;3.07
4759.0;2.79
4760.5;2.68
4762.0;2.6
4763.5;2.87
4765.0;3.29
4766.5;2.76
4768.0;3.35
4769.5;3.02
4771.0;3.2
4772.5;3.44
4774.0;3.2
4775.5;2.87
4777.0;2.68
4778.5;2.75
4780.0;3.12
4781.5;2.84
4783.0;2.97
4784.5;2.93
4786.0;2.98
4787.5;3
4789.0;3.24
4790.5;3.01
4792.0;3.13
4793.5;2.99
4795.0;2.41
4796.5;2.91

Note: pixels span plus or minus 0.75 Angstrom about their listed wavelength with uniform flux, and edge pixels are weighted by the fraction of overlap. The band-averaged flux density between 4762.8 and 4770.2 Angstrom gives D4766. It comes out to 3.06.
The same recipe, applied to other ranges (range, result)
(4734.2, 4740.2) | 3.01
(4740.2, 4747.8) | 2.91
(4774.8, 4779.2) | 2.77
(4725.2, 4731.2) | 3.19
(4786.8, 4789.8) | 3.12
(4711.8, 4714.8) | 3.35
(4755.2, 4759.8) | 2.9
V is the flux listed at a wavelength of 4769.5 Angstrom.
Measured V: 3.02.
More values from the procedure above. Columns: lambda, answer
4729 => 2.74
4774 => 3.2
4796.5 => 2.91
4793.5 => 2.99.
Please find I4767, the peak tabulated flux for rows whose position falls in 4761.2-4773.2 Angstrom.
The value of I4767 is 3.44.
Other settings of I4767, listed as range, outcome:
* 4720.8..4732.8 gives 3.69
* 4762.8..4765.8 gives 3.29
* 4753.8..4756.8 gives 2.86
